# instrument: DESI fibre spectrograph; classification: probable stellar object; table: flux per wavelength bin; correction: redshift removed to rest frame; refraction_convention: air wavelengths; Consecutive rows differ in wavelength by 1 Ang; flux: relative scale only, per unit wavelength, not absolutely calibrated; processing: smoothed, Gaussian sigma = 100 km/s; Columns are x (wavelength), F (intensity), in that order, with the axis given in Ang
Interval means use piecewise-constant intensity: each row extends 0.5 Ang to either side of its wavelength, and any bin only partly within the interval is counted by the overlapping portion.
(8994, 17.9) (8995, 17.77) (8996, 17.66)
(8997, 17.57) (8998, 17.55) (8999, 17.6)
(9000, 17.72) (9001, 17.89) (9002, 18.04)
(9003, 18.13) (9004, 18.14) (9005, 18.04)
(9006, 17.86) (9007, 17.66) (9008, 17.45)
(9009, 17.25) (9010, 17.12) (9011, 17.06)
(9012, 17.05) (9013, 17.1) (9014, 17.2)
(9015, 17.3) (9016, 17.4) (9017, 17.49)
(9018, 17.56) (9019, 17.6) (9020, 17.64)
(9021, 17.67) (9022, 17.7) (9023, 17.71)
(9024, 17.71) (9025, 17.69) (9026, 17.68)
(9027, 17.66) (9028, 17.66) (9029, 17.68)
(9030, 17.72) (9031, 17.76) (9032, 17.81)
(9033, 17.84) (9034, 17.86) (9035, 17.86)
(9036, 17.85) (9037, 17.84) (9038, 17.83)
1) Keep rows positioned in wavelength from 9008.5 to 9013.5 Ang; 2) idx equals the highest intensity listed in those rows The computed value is 17.25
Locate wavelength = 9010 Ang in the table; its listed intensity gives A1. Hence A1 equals 17.12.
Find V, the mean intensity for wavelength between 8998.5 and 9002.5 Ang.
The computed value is 17.8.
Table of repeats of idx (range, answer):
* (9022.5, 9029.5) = 17.71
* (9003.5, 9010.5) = 18.14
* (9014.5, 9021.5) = 17.67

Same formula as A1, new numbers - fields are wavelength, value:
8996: 17.66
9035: 17.86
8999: 17.6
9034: 17.86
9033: 17.84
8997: 17.57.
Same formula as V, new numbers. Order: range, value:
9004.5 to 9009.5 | 17.7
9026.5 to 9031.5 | 17.7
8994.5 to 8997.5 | 17.7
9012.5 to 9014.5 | 17.1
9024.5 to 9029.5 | 17.7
